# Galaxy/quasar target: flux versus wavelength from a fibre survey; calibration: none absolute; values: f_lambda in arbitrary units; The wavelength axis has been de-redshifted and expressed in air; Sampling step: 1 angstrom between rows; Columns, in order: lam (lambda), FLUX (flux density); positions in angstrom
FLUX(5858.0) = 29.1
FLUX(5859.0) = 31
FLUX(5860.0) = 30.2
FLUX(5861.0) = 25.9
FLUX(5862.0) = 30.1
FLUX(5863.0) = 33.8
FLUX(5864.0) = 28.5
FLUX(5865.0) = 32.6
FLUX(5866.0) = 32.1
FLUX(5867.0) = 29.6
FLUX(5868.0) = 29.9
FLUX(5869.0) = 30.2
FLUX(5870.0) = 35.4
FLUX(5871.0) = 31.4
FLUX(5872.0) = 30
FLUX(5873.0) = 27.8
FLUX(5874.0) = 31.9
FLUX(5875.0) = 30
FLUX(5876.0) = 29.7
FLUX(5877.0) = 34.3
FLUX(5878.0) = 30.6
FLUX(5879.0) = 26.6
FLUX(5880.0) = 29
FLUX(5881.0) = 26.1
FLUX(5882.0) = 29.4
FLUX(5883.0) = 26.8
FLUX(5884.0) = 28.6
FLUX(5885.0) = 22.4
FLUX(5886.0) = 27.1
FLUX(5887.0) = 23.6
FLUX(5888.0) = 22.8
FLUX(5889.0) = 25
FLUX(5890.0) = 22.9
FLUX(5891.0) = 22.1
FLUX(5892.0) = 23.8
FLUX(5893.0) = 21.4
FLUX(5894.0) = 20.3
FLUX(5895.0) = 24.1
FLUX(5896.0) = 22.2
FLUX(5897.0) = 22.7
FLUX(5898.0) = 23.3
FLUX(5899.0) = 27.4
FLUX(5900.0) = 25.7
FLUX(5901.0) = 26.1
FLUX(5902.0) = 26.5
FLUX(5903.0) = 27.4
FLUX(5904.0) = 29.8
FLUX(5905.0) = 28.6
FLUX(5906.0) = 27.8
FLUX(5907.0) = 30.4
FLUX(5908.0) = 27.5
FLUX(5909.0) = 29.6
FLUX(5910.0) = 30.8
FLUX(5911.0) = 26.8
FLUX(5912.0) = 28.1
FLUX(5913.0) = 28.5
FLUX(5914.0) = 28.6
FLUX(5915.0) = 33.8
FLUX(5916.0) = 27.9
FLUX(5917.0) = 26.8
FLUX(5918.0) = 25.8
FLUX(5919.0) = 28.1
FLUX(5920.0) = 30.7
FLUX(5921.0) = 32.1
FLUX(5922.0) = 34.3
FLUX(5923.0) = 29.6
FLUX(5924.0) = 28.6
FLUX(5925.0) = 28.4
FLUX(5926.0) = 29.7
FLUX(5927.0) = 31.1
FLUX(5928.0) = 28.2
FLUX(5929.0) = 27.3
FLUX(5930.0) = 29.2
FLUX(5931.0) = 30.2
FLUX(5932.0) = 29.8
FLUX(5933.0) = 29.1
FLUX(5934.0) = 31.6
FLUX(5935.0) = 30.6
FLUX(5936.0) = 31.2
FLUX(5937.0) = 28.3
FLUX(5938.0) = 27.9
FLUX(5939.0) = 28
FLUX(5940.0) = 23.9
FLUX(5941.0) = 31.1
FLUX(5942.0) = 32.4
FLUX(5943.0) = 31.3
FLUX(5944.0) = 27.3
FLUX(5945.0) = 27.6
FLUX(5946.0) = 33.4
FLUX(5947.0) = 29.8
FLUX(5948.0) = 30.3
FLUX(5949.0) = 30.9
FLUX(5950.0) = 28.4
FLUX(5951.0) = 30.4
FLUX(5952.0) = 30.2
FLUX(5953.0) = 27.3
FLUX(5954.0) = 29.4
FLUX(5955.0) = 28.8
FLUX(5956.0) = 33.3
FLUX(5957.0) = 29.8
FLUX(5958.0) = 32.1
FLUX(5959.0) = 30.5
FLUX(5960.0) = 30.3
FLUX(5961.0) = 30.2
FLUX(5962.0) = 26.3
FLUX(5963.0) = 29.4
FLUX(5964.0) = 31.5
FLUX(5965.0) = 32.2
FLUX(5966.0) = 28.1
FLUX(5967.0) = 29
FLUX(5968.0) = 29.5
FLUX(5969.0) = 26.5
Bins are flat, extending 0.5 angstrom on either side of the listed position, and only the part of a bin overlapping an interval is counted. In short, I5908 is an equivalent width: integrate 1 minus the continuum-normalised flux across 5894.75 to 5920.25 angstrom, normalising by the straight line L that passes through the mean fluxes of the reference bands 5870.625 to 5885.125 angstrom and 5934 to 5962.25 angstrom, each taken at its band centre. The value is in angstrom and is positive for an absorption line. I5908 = 1.6 angstrom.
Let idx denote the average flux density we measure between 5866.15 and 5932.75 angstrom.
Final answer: 27.9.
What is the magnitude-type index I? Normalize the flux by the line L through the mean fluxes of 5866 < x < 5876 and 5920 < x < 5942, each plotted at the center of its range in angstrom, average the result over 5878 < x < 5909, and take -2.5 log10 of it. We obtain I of 0.18 mag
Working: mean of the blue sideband 30.7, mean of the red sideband 29.6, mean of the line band 25.7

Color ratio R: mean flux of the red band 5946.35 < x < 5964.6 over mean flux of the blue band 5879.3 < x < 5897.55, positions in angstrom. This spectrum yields 1.2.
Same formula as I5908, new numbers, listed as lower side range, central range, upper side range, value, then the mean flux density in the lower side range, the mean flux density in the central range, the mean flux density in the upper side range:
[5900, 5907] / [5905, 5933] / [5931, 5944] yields -0.7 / 27.8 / 29.2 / 29.5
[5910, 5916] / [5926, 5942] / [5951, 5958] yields 0.2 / 29.2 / 29.3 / 30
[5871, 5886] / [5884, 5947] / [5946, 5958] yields 3.7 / 28.8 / 27.7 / 30.1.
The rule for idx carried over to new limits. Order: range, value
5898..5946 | 29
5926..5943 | 29.4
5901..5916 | 28.7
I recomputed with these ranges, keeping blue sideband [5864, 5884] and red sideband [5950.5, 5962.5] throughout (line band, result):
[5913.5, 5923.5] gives 0.008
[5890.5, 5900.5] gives 0.276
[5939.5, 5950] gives 0.007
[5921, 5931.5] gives 0.007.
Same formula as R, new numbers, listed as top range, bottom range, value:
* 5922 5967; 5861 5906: 1.08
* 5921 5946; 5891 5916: 1.11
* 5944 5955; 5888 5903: 1.24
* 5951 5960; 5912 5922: 1.03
